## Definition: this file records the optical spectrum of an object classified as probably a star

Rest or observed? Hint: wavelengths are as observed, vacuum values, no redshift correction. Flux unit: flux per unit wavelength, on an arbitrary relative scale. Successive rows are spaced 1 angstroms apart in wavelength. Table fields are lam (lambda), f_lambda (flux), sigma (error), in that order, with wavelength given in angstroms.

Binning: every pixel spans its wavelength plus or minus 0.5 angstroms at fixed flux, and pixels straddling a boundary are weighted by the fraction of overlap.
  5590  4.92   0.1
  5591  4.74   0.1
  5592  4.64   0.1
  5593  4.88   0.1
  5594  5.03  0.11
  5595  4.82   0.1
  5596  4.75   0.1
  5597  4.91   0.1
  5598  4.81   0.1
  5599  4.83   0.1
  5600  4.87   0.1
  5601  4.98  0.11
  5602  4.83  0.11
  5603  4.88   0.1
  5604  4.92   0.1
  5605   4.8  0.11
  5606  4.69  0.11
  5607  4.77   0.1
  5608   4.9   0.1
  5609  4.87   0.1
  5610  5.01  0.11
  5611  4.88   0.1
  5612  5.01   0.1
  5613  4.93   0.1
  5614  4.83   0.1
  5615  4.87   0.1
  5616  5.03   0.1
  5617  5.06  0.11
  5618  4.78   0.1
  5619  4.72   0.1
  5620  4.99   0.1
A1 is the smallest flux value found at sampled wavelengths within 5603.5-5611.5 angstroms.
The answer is 4.69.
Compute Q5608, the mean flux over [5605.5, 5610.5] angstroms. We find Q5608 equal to 4.85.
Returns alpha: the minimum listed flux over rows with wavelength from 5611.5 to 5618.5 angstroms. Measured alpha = 4.78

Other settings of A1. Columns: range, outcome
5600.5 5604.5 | 4.83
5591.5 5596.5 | 4.64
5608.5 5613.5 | 4.87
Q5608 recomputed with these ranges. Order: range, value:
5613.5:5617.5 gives 4.95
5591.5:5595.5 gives 4.84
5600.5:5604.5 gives 4.9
